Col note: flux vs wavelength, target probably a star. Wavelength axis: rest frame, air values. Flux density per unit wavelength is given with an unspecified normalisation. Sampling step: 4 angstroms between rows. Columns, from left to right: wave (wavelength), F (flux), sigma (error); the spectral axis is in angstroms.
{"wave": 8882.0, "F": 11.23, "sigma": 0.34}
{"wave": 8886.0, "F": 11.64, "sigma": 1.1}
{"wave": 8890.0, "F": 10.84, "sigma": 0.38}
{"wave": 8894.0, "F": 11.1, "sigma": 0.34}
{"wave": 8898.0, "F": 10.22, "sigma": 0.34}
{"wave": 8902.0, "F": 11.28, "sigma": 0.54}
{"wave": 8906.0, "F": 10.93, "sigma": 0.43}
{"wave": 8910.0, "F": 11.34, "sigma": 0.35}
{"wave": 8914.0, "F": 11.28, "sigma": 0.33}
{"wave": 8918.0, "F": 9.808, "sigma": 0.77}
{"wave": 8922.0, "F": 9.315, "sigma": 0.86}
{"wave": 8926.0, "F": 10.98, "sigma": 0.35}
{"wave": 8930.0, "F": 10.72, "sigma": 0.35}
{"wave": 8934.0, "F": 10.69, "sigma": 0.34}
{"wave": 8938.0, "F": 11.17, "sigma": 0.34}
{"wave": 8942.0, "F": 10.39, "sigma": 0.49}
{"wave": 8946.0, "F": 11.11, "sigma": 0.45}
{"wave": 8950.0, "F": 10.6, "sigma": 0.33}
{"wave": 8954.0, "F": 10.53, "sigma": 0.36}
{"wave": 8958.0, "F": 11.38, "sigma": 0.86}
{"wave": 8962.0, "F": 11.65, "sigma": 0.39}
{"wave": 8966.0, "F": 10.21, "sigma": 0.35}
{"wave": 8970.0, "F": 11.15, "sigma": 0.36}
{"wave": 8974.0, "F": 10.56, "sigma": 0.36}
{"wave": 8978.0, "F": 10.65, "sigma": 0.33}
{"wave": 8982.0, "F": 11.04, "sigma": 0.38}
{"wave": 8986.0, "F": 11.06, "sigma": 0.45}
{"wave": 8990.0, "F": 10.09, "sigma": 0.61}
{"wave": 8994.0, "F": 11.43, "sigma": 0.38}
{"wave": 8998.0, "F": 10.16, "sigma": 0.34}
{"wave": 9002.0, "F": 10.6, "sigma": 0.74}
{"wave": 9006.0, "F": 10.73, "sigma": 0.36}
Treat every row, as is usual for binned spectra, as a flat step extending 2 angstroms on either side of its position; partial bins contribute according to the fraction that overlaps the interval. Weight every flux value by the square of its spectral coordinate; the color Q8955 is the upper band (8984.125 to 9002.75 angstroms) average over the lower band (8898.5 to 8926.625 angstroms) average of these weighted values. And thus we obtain 1.02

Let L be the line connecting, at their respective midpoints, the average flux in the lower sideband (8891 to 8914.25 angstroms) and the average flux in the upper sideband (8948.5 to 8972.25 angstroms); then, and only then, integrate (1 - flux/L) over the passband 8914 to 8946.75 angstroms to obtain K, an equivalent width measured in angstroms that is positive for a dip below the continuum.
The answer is 1.2 angstroms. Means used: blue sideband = 11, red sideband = 10.9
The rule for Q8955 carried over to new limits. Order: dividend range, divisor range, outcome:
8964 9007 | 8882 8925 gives 1.01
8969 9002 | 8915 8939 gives 1.04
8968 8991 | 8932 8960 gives 1.00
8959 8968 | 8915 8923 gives 1.13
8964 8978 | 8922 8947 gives 1.00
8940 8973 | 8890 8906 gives 1.01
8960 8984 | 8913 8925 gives 1.09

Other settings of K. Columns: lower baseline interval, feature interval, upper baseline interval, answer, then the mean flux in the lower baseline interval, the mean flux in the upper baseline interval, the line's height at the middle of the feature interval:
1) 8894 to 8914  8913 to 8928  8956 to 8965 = 1.1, 11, 11.4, 11.1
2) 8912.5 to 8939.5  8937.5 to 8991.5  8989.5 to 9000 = -1.2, 10.5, 10.6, 10.6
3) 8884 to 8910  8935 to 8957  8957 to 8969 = 0.5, 11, 11.1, 11.1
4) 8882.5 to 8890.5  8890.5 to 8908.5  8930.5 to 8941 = 0.5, 11.3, 10.8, 11.2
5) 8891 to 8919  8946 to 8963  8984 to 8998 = -0.3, 10.9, 10.8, 10.8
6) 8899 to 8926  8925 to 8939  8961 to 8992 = -0.2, 10.7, 10.8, 10.7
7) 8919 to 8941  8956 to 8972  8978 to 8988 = -0.4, 10.5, 11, 10.8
